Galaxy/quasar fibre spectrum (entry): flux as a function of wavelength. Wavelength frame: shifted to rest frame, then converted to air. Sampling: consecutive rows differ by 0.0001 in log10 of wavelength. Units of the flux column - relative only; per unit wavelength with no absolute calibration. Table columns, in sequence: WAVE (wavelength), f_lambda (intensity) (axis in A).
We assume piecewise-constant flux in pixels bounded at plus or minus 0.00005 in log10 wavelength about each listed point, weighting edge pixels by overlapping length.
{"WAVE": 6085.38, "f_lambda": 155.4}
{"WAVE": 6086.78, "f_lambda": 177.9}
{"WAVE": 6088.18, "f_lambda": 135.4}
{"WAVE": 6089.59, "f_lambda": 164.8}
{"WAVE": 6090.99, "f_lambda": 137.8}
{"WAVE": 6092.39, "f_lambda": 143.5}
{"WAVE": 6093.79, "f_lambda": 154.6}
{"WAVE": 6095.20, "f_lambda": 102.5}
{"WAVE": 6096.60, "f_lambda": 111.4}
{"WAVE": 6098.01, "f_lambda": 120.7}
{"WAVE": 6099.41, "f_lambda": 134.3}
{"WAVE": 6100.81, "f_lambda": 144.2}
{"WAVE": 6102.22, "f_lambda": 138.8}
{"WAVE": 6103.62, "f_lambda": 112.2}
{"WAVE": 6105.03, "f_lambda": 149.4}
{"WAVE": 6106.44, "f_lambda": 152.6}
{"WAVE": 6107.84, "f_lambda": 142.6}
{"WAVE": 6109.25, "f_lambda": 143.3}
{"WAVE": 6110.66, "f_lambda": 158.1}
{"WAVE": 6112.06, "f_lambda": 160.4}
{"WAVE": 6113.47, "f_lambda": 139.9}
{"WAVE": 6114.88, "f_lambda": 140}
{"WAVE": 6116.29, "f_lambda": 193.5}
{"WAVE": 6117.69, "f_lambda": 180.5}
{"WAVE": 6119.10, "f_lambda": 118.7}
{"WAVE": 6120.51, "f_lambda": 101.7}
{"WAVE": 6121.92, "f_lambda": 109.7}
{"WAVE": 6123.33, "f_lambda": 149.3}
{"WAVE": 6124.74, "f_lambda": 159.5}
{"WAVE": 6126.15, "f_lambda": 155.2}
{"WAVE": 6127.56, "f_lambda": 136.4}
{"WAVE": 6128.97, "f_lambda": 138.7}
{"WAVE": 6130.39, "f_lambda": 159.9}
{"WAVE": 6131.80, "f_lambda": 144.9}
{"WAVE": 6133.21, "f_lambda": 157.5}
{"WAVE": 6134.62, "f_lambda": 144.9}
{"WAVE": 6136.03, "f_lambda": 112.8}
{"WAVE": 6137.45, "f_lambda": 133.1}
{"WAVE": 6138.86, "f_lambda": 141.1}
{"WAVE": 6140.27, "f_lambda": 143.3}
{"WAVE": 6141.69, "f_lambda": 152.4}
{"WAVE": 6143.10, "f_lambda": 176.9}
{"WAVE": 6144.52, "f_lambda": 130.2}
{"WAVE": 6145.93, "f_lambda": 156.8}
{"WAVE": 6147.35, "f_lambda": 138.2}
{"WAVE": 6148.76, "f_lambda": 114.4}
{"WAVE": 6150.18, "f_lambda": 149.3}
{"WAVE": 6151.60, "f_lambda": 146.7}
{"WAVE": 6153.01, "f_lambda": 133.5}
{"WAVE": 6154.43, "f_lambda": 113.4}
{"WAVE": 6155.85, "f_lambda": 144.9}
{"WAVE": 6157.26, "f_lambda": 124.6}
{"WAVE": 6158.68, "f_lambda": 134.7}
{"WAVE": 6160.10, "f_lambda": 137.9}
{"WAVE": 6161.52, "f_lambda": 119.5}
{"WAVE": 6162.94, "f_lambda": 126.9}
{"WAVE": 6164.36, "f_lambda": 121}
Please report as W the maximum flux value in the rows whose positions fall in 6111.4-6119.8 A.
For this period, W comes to 193.5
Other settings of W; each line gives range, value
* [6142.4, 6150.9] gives 176.9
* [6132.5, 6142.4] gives 157.5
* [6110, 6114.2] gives 160.4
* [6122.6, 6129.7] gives 159.5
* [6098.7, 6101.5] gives 144.2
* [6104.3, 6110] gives 152.6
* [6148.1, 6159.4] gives 149.3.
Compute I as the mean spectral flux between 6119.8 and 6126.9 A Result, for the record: 135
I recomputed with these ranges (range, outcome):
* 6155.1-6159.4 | 135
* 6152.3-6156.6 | 131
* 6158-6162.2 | 131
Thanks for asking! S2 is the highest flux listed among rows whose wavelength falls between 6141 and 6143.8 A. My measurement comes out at 176.9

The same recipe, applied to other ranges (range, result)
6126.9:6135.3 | 159.9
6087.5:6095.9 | 164.8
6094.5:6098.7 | 120.7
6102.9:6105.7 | 149.4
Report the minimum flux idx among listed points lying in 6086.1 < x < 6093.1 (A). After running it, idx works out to 135.4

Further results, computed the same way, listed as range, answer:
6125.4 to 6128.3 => 136.4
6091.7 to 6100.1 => 102.5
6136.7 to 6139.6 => 133.1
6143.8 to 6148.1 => 130.2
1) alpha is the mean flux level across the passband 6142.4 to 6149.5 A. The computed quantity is 143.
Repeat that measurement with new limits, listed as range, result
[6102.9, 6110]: 140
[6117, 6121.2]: 134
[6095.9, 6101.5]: 128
